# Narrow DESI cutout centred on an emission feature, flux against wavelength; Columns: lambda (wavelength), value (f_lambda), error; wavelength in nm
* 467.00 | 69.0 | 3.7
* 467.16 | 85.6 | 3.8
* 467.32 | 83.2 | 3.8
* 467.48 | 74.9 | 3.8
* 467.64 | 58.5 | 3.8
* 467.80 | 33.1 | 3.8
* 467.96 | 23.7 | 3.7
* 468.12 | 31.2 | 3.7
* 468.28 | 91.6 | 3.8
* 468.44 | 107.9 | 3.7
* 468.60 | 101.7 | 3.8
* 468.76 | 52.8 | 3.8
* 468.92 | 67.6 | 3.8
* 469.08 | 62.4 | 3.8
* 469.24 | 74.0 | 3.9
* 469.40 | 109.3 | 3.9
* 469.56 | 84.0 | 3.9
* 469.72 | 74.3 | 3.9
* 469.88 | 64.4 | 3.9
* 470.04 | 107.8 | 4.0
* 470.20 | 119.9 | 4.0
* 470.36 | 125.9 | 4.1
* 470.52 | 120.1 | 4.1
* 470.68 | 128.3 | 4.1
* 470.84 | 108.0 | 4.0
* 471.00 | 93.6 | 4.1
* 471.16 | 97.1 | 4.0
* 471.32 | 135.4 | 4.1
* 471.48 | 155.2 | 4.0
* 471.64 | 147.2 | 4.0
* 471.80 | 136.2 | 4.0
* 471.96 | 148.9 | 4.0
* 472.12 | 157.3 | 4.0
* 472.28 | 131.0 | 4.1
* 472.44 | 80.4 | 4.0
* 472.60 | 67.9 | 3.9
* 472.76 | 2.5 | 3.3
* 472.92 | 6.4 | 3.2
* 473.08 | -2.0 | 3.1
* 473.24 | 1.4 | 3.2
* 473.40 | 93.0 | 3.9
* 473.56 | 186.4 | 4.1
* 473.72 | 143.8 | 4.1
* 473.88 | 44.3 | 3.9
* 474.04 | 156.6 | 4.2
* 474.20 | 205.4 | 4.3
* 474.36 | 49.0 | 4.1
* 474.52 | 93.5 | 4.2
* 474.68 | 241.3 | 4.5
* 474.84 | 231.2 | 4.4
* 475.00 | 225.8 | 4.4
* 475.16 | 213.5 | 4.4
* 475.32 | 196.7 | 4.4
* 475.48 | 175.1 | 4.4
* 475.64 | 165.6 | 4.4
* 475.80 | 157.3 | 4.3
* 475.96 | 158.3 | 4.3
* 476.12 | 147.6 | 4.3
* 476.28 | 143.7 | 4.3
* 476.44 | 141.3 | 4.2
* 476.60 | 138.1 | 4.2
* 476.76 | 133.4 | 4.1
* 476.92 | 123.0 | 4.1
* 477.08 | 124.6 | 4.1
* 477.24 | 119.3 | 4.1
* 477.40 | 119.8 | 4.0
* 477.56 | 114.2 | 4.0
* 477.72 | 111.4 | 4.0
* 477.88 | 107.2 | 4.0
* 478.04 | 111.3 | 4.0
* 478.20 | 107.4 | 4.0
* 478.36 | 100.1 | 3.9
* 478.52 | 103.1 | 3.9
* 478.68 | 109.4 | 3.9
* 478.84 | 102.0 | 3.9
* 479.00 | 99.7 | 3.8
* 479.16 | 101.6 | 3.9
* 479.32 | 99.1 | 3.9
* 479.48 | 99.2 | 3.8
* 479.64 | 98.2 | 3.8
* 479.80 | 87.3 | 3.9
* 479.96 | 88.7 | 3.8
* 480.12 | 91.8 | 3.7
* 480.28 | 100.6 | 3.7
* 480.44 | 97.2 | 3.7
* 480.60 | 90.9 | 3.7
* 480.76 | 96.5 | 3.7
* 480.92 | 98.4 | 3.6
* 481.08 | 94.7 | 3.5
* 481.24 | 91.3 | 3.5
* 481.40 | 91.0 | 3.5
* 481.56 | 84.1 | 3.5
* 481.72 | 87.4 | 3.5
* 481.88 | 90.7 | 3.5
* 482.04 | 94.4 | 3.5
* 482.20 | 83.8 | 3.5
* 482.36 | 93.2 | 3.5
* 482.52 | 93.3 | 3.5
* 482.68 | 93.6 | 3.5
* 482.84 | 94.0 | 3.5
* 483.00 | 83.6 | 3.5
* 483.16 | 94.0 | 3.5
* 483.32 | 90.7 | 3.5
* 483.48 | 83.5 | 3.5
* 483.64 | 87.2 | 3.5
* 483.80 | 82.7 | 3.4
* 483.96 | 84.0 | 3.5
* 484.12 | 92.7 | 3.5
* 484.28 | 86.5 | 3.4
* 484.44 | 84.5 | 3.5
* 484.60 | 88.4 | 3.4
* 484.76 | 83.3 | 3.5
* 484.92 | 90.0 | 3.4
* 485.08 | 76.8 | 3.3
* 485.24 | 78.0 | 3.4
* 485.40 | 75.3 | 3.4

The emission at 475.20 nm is Lyman alpha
